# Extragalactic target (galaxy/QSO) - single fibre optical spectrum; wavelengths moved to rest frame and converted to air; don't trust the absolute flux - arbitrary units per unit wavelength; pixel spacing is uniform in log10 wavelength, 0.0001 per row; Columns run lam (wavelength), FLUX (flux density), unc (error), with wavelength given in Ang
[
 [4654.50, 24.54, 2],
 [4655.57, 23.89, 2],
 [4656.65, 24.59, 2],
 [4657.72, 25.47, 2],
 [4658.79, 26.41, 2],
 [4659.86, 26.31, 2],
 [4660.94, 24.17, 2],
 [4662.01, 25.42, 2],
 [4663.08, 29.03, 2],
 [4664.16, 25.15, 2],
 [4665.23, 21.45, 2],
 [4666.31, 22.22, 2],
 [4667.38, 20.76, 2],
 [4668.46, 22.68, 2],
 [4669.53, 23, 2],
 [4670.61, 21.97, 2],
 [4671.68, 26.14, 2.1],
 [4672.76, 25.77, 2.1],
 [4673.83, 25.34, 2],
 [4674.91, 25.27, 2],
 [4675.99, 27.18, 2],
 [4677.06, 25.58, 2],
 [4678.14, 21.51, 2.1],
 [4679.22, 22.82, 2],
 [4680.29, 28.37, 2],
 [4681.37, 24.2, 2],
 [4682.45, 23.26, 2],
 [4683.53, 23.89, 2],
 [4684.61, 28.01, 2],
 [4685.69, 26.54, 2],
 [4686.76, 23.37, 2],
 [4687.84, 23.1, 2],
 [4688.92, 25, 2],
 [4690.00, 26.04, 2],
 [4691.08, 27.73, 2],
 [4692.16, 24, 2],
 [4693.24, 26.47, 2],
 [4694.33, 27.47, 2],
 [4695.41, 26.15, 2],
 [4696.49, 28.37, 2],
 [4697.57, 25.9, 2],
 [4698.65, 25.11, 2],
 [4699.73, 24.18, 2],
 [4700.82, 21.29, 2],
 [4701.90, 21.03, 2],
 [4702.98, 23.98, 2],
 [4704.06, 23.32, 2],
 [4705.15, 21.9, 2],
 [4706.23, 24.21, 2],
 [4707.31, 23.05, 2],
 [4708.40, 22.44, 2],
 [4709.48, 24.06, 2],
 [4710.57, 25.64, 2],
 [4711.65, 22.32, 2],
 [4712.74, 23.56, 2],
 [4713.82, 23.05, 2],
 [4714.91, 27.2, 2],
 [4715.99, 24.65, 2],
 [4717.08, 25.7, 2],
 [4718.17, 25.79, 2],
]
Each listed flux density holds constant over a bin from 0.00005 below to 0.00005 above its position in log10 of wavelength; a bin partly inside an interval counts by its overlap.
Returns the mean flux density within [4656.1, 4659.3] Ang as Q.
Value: 25.5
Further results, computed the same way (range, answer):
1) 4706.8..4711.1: 23.8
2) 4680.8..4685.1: 24.8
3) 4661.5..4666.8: 24.7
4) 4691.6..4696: 26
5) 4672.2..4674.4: 25.5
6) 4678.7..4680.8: 25.7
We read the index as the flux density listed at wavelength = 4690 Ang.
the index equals 26.04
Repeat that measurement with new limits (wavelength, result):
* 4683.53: 23.89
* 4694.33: 27.47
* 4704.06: 23.32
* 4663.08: 29.03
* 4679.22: 22.82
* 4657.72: 25.47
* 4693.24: 26.47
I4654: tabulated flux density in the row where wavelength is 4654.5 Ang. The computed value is 24.54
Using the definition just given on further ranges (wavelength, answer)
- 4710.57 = 25.64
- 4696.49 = 28.37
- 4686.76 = 23.37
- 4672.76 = 25.77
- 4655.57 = 23.89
